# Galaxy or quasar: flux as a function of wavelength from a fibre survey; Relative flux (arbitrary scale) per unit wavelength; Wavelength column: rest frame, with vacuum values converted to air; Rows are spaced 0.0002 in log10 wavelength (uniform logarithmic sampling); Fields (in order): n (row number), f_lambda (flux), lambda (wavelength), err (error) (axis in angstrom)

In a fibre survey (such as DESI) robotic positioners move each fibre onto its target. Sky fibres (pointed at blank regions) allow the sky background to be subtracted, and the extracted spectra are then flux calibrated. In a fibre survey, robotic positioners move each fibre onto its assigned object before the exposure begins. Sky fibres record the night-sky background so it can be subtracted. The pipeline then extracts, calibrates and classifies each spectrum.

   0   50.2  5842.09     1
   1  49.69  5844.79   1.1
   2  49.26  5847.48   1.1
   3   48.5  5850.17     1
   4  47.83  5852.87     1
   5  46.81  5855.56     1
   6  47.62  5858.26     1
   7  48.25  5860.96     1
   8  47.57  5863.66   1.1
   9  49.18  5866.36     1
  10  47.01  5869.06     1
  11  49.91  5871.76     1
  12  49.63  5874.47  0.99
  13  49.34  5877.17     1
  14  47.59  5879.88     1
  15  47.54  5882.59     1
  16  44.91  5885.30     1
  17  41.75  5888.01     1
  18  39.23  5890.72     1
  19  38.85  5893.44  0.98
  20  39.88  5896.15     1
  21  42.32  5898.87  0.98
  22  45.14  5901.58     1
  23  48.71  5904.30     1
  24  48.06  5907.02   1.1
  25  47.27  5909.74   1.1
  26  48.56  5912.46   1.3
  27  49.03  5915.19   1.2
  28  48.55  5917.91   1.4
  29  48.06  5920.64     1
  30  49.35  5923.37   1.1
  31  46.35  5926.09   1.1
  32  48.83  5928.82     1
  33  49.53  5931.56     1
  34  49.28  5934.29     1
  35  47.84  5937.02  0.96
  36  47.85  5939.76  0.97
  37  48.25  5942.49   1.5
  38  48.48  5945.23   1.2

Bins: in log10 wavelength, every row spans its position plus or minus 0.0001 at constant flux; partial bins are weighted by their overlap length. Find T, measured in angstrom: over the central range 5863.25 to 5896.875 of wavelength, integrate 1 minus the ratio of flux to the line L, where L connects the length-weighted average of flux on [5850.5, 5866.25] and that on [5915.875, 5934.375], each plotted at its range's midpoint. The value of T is 1.7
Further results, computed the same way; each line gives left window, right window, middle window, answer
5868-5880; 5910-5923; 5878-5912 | 2.9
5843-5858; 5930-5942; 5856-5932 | 2.8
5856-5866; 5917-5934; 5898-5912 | 0.5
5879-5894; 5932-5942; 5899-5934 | -1.2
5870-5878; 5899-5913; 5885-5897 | 1.9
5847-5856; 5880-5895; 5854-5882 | -1.6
